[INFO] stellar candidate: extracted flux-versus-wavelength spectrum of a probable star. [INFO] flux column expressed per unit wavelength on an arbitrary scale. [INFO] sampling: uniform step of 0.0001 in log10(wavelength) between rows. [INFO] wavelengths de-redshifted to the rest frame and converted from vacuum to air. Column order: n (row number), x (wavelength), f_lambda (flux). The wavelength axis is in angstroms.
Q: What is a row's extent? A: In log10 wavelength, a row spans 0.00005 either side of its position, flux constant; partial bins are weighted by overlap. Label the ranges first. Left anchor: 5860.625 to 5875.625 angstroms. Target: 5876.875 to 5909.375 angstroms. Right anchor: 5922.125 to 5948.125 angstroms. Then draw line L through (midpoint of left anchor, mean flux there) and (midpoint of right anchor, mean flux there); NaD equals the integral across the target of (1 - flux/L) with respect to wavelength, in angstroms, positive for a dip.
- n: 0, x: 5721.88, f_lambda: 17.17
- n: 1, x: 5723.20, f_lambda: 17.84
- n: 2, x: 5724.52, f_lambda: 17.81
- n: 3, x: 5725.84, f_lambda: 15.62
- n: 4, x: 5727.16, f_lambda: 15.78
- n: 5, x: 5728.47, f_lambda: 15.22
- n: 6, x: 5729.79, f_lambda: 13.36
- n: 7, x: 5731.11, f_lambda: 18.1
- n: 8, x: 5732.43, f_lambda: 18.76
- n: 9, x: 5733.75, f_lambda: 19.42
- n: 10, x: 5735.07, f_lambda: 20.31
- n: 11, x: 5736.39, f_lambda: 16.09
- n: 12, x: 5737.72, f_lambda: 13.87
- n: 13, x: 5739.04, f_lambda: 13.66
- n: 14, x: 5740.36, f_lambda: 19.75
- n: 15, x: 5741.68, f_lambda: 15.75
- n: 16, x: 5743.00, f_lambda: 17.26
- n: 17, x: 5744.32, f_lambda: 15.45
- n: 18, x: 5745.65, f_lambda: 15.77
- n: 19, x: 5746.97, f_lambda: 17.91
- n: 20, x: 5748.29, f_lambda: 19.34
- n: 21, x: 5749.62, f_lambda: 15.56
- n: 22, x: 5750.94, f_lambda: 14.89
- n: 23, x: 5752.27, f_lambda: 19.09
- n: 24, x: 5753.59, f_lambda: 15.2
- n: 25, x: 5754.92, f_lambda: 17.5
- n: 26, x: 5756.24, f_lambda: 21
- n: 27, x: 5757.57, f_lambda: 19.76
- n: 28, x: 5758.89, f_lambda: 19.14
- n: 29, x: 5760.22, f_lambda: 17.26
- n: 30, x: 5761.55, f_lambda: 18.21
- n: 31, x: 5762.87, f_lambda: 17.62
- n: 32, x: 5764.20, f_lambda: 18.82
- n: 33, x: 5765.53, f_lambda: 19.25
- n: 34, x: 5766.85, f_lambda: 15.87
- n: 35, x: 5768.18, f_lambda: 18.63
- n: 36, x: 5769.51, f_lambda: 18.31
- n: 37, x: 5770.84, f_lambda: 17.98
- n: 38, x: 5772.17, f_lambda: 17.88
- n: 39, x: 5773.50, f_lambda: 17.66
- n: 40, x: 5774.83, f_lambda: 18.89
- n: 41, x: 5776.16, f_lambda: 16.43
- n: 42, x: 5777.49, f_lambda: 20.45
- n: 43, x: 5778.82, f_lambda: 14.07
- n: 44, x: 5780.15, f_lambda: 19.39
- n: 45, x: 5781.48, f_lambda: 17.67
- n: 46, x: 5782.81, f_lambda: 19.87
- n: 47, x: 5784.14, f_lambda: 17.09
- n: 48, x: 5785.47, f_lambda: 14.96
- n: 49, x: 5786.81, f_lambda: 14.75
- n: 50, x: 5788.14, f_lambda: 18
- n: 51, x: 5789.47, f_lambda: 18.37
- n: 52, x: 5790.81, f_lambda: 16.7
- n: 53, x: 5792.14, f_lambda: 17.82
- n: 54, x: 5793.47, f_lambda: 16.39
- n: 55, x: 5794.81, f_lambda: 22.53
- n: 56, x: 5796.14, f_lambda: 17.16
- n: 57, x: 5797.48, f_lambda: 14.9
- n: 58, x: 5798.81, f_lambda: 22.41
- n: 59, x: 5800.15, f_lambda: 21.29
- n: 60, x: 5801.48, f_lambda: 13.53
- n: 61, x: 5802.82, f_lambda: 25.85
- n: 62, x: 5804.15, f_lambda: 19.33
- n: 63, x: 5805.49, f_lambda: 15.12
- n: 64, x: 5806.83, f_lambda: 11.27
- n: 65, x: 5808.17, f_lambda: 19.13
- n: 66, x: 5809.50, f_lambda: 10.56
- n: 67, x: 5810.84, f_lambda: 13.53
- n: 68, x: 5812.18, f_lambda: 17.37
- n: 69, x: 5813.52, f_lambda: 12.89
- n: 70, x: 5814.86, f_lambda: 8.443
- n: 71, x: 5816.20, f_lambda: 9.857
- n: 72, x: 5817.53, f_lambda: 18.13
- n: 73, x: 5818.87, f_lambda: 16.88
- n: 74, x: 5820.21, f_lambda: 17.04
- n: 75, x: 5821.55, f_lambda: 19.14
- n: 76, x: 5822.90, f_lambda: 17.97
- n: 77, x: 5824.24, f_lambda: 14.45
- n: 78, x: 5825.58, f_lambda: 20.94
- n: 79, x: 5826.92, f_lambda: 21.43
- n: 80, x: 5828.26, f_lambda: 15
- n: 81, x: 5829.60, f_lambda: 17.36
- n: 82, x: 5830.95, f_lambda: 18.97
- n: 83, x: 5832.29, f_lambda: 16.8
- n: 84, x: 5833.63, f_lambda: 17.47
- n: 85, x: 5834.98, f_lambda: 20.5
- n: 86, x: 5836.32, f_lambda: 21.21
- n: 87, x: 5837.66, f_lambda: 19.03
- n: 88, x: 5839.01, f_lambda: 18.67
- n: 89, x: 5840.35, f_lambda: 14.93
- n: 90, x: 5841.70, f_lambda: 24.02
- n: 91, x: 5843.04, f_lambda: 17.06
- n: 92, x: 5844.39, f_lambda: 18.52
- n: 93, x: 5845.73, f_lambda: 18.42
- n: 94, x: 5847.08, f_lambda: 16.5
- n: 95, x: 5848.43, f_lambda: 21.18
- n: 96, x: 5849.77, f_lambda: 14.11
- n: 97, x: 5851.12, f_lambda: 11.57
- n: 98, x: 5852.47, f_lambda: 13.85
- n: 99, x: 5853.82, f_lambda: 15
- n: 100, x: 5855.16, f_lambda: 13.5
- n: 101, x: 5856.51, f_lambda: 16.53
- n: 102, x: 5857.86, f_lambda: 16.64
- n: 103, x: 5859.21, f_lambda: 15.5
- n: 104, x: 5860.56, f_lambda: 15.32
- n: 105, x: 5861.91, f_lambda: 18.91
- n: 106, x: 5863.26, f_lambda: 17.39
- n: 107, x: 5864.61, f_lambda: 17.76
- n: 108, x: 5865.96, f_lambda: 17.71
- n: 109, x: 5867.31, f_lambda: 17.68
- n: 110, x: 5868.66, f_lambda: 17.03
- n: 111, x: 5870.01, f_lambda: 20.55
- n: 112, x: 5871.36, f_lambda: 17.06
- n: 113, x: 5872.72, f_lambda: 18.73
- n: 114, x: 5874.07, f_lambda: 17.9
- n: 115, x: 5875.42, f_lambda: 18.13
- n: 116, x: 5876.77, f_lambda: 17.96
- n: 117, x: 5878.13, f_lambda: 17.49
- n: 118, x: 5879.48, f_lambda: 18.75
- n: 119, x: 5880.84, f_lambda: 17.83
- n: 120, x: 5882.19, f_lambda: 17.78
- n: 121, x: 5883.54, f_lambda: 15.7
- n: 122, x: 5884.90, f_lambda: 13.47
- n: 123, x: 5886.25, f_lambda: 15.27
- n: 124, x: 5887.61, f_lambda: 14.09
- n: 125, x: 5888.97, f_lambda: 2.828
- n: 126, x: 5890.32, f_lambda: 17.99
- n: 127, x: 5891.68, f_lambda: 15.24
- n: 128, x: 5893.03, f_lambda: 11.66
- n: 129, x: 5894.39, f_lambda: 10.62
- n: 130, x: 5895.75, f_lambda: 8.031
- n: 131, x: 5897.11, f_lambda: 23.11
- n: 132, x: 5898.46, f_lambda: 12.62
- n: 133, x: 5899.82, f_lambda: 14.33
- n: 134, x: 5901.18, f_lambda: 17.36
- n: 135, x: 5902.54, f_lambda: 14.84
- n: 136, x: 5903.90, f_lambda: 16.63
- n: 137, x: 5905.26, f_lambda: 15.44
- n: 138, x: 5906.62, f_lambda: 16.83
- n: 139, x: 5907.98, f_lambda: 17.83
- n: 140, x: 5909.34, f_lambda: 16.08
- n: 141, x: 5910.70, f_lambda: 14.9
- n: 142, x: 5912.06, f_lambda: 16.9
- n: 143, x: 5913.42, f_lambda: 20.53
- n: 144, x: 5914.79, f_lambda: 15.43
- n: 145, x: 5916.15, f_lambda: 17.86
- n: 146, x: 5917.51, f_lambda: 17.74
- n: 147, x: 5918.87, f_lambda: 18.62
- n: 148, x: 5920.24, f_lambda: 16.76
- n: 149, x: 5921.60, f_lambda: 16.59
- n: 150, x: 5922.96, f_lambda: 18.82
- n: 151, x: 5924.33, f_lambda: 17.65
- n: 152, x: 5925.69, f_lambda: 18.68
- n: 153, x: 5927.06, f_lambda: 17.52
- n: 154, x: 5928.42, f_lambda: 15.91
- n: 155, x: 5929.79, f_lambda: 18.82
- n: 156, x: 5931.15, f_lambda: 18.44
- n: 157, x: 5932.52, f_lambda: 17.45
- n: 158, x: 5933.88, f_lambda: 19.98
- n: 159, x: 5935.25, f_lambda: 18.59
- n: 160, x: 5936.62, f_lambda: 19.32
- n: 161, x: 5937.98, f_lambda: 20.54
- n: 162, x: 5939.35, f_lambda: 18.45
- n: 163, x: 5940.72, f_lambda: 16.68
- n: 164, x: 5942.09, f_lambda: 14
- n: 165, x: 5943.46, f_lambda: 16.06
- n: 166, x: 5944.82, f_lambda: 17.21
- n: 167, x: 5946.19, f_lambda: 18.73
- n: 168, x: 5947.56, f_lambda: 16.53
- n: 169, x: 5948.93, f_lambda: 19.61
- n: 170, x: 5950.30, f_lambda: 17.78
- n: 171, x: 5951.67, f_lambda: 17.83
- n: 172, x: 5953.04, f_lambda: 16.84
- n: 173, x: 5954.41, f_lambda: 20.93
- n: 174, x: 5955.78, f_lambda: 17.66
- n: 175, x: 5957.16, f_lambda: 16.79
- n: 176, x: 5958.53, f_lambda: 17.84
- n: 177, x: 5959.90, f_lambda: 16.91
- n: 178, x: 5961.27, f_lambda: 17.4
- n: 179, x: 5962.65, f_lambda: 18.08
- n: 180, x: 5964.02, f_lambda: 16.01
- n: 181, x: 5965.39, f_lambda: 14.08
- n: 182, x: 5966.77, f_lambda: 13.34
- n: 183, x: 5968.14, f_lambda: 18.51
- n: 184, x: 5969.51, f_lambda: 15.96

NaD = 5.1 angstroms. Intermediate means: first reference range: 18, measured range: 15.1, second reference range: 17.9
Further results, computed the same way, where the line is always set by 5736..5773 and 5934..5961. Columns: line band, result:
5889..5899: 2.40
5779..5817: 1.90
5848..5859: 1.53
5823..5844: -1.11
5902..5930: 0.99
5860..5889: 1.24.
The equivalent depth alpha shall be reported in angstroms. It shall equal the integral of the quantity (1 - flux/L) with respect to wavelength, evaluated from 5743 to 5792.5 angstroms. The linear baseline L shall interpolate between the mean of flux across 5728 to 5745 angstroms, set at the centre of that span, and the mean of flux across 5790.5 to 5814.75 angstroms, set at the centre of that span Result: -2.5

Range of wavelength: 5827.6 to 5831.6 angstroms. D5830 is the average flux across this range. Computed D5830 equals 17.1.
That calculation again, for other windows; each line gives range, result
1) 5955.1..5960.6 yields 17.3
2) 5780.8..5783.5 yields 18.8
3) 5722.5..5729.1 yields 16.5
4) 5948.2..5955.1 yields 18.6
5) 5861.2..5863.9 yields 18.1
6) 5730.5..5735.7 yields 19.2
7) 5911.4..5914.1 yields 18.7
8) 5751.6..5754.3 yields 17.1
